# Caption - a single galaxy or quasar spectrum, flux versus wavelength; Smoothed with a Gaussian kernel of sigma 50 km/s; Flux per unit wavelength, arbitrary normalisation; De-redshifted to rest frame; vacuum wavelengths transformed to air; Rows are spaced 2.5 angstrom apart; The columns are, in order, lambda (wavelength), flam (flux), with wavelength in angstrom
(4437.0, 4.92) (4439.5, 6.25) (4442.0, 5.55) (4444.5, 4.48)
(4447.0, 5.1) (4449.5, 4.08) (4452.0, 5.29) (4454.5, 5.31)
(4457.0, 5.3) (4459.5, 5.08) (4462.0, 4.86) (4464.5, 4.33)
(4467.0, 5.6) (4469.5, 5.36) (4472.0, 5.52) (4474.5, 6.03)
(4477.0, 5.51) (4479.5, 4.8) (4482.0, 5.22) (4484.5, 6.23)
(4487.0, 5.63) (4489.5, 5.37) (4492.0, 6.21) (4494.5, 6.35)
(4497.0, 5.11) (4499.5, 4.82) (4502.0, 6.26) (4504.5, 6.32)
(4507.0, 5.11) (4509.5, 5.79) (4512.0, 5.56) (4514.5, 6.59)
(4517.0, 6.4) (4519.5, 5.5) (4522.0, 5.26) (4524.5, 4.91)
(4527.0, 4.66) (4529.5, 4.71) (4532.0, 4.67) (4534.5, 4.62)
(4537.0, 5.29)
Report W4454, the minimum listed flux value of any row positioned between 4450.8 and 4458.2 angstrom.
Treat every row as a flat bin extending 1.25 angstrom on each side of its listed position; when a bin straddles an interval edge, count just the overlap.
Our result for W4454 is 5.29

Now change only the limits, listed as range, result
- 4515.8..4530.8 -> 4.66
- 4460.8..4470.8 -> 4.33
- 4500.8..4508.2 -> 5.11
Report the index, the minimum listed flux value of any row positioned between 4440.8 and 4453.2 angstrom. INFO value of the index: 4.08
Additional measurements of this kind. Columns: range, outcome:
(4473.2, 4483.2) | 4.8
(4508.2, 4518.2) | 5.56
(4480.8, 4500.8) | 4.82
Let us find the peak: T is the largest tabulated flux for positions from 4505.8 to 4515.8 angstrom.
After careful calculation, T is 6.59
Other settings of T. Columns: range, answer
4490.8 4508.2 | 6.35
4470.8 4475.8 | 6.03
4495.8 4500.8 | 5.11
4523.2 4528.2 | 4.91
